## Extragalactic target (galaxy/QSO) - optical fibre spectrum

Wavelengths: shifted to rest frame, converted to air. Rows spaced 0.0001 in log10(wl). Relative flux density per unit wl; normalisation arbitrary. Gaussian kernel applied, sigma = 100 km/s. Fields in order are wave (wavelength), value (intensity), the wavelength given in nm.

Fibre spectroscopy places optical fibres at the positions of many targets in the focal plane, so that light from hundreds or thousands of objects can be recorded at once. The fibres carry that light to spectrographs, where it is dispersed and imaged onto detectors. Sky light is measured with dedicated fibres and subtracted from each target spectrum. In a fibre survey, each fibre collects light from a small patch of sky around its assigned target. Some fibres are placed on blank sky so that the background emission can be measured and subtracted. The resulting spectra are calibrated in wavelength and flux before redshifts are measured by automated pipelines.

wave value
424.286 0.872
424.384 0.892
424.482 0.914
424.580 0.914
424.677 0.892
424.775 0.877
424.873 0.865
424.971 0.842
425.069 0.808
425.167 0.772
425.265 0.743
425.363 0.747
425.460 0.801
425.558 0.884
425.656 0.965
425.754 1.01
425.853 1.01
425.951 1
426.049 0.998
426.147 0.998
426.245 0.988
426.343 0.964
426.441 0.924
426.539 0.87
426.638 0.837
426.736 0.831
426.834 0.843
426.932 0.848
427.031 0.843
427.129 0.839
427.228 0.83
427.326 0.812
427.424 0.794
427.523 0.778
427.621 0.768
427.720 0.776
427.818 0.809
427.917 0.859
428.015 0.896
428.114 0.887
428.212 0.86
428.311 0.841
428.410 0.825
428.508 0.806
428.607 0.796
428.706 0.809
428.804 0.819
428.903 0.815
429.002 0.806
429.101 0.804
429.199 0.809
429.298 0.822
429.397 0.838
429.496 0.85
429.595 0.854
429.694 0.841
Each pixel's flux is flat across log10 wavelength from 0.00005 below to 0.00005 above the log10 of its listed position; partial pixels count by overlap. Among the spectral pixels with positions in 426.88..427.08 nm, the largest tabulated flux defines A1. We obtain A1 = 0.848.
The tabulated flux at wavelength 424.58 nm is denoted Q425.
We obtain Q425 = 0.914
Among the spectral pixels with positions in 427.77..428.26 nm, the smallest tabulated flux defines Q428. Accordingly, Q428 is 0.809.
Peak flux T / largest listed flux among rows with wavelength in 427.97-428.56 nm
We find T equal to 0.896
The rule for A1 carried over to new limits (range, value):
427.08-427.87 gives 0.839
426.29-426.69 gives 0.964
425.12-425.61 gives 0.884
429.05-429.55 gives 0.85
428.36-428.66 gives 0.825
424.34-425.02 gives 0.914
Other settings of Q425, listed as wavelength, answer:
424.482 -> 0.914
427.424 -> 0.794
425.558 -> 0.884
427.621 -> 0.768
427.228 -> 0.83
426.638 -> 0.837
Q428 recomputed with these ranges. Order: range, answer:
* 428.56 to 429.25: 0.796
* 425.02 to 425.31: 0.743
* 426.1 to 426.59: 0.87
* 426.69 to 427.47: 0.794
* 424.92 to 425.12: 0.808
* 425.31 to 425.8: 0.747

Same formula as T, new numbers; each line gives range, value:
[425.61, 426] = 1.01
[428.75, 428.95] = 0.819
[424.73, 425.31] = 0.877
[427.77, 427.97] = 0.859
